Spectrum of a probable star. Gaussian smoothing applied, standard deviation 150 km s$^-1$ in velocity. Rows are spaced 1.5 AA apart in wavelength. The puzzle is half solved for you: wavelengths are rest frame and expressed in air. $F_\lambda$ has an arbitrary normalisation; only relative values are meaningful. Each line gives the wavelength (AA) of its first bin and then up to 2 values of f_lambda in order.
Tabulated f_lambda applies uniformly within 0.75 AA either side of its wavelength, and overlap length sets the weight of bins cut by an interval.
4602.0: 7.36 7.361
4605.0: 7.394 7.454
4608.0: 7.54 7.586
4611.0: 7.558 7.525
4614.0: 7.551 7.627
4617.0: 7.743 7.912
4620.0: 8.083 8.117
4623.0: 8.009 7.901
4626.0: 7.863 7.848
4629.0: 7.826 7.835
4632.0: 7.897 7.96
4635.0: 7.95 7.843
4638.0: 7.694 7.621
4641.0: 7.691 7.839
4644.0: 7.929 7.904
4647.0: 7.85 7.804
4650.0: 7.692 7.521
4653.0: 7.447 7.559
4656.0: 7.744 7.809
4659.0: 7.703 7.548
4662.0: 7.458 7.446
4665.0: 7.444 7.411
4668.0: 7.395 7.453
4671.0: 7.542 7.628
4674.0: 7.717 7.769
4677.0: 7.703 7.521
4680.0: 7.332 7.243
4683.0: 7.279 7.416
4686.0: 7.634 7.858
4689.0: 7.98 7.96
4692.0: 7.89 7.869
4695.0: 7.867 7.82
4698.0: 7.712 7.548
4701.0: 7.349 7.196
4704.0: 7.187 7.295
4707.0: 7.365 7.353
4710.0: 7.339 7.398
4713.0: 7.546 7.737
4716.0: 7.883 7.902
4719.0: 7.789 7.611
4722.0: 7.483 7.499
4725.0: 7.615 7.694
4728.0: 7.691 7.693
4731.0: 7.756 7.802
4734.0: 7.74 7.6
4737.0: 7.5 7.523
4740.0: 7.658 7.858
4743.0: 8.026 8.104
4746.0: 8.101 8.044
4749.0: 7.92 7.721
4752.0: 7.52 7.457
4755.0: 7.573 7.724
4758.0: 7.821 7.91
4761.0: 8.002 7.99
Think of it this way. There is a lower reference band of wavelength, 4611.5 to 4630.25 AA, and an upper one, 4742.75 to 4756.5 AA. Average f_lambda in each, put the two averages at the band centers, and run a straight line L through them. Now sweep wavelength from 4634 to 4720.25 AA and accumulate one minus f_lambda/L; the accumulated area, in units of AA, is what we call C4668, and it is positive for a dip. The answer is 2.2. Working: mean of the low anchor 7.83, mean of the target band 7.62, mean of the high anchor 7.82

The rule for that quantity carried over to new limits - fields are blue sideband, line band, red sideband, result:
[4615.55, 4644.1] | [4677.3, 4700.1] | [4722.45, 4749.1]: 0.4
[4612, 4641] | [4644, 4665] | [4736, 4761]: 0.4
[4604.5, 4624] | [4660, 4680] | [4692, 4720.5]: 0.2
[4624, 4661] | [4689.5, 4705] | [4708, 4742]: 0.1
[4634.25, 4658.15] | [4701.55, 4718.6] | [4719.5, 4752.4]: 0.6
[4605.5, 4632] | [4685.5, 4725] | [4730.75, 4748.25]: 0.9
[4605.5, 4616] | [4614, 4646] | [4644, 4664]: -1.1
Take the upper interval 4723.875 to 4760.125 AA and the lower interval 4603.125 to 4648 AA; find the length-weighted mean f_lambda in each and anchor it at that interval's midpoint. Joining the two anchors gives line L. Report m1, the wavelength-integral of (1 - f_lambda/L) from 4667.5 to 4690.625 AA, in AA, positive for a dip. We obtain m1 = 0.5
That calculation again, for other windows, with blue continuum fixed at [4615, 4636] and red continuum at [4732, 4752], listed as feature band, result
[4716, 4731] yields 0.3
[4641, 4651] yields 0.1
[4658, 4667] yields 0.4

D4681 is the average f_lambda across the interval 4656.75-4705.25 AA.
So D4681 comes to 7.58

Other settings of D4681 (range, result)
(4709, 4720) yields 7.65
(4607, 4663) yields 7.75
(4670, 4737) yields 7.61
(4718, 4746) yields 7.71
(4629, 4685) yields 7.64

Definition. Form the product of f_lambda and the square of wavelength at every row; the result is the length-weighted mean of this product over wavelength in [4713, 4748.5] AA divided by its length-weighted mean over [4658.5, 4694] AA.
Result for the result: 1.0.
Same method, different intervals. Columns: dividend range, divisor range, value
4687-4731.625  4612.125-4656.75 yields 1.01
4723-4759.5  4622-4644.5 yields 1.03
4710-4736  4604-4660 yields 1.03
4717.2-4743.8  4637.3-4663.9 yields 1.04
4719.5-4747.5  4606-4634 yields 1.04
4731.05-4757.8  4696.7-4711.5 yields 1.07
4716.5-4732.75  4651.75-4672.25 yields 1.05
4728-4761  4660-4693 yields 1.06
